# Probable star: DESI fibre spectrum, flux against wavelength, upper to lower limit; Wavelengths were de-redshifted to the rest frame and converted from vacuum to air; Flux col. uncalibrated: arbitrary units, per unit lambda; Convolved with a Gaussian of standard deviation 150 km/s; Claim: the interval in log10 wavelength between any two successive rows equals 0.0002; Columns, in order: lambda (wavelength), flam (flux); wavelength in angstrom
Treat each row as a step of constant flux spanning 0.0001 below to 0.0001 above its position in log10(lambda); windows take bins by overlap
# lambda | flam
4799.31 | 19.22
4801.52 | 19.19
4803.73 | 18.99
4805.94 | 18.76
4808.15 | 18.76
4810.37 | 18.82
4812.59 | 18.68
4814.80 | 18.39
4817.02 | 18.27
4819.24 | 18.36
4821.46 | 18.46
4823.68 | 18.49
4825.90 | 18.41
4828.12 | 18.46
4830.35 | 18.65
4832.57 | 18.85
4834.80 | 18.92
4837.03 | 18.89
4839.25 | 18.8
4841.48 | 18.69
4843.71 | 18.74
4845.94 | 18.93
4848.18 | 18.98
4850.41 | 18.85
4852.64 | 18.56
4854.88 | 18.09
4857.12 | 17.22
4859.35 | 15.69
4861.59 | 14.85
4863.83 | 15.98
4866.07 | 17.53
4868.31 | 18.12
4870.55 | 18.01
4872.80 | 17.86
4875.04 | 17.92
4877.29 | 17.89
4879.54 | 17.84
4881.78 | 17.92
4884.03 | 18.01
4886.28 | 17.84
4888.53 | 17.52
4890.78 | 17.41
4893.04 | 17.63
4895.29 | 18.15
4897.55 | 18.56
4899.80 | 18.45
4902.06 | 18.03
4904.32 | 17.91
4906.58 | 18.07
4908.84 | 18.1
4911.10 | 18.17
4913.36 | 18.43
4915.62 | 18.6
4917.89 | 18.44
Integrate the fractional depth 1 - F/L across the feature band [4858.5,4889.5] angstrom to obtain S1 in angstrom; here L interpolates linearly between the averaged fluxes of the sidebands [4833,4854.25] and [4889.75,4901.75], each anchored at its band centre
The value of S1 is 1.7 angstrom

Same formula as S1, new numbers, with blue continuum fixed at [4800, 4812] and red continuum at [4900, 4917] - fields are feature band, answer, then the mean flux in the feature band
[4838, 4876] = 1.5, 17.8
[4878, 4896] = 0.6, 17.8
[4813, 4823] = 0.2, 18.4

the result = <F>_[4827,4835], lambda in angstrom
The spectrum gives 18.7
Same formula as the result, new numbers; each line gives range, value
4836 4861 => 18.2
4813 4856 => 18.6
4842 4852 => 18.9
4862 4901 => 17.7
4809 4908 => 18.1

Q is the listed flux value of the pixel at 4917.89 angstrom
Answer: 18.44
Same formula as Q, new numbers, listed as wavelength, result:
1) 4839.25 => 18.8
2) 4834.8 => 18.92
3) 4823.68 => 18.49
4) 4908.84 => 18.1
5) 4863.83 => 15.98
